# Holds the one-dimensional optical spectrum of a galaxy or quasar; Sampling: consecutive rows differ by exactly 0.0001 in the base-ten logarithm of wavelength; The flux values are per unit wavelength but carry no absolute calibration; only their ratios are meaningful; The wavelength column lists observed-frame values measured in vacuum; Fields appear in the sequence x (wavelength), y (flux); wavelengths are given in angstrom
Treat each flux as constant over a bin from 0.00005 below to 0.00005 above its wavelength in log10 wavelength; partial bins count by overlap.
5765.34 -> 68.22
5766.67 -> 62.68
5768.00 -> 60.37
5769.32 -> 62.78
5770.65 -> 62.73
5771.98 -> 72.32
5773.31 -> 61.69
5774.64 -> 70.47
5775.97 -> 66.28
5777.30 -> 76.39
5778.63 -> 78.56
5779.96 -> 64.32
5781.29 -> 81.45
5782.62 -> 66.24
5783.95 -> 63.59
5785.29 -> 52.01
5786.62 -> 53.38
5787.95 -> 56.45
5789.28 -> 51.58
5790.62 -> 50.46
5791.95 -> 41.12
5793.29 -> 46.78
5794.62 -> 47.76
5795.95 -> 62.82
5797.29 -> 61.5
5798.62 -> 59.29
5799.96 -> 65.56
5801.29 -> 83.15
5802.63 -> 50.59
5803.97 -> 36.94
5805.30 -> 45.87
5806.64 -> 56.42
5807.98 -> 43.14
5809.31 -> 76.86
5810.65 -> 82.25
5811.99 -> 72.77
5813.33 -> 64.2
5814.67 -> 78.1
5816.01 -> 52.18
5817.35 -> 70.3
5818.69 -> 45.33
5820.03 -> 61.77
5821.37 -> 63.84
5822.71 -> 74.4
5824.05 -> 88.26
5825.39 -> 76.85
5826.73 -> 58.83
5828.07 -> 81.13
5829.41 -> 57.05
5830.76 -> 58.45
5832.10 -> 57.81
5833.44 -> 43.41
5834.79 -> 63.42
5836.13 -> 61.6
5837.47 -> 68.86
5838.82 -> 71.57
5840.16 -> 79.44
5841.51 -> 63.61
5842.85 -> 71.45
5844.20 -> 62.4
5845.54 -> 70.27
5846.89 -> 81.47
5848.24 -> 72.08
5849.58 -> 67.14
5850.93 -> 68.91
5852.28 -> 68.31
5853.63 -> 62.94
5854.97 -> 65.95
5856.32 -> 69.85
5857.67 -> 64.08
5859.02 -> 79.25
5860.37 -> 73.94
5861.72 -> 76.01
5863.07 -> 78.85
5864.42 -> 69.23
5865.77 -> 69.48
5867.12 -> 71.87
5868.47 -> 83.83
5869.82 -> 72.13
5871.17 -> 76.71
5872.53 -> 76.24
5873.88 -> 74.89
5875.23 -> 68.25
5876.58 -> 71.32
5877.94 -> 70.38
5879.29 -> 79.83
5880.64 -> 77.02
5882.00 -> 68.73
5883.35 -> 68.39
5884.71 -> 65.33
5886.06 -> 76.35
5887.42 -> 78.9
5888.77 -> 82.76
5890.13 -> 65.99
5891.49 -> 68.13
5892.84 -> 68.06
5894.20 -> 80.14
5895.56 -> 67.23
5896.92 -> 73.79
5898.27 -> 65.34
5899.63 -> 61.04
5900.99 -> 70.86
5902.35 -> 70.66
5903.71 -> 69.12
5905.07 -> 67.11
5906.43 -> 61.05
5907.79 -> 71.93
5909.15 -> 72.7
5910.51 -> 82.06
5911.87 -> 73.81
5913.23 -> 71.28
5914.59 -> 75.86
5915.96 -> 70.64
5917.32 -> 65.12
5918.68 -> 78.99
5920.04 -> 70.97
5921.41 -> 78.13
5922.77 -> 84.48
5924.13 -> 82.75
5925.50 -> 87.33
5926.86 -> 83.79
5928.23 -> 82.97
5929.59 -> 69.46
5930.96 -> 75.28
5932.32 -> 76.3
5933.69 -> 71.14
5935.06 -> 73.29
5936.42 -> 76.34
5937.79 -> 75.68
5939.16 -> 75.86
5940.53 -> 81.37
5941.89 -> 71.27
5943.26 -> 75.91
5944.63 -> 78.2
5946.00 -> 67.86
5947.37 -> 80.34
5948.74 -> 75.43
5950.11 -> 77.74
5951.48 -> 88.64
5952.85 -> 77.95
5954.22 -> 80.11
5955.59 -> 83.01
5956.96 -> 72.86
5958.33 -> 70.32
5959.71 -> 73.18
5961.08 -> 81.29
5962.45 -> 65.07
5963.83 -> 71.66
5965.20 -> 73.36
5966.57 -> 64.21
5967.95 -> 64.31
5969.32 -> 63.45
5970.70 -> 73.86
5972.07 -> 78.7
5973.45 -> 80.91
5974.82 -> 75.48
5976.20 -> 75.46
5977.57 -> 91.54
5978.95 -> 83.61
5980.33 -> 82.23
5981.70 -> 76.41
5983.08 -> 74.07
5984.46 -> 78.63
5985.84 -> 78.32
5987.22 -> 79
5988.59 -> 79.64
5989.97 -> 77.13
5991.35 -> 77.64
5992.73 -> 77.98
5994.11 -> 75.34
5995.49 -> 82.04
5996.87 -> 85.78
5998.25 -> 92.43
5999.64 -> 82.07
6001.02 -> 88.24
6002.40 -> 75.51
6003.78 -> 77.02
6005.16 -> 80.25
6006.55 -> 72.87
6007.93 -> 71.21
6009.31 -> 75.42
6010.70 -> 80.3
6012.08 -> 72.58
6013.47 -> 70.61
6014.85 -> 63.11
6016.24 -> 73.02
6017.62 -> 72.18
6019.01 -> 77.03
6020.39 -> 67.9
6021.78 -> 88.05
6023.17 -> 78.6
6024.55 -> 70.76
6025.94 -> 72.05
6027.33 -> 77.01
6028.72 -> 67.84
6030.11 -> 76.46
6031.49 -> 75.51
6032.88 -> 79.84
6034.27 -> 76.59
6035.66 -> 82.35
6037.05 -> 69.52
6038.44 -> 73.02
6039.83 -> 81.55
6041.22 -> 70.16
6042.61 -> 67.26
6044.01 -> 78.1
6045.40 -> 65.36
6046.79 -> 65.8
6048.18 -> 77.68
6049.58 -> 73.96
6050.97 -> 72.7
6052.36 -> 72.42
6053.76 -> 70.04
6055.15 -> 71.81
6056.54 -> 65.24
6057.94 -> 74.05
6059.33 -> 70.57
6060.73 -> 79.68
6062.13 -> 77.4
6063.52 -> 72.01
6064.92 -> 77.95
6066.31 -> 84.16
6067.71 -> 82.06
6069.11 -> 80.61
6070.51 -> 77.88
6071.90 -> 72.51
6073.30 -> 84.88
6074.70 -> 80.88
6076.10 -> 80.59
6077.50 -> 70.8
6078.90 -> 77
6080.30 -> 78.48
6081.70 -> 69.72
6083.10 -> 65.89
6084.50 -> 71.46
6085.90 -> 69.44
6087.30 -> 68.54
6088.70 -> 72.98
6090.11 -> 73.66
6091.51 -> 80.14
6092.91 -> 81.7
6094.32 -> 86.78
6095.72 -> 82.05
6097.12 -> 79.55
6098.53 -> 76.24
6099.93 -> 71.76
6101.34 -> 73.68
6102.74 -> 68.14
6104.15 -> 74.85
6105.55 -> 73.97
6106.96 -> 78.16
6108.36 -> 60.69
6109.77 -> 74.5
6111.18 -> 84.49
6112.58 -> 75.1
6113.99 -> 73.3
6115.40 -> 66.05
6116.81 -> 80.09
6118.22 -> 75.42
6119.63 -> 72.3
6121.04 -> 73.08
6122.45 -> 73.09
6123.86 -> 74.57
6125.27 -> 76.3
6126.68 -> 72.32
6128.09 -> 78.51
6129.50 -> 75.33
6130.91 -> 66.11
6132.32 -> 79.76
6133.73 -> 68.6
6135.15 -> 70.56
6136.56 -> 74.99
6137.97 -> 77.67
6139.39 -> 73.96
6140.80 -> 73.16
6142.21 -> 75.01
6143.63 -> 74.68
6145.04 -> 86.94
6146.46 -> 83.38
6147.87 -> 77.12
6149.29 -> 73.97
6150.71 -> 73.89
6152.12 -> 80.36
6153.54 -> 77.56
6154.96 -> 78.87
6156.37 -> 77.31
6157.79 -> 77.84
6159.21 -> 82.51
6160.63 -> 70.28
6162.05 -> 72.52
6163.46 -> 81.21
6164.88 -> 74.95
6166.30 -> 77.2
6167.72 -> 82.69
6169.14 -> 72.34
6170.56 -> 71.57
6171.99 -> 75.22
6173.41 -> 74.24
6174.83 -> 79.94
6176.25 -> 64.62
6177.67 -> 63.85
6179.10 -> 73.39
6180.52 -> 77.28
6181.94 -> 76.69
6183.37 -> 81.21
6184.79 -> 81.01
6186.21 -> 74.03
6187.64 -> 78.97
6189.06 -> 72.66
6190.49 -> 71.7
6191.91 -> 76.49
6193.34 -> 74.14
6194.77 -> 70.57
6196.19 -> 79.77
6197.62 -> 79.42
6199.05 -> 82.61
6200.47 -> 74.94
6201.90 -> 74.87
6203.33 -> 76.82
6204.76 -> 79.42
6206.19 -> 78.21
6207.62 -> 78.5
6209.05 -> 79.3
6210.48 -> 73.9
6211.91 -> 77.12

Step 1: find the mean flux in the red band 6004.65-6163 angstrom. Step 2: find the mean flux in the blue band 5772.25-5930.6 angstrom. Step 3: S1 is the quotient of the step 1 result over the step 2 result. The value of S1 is 1.10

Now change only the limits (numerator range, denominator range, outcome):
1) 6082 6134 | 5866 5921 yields 1.03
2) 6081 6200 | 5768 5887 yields 1.13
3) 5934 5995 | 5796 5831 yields 1.19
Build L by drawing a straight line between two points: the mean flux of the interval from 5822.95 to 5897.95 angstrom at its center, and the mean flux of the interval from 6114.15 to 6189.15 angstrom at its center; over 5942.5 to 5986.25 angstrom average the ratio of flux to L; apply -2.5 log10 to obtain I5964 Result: -0.05 mag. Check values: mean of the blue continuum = 70.7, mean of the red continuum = 75.4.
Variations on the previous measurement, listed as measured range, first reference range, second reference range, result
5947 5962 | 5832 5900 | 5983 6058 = -0.066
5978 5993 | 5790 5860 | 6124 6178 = -0.134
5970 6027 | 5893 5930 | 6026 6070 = -0.050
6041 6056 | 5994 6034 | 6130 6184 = 0.073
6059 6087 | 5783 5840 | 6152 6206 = -0.065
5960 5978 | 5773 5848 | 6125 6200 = -0.069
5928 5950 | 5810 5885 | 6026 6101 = -0.051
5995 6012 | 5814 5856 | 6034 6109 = -0.108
